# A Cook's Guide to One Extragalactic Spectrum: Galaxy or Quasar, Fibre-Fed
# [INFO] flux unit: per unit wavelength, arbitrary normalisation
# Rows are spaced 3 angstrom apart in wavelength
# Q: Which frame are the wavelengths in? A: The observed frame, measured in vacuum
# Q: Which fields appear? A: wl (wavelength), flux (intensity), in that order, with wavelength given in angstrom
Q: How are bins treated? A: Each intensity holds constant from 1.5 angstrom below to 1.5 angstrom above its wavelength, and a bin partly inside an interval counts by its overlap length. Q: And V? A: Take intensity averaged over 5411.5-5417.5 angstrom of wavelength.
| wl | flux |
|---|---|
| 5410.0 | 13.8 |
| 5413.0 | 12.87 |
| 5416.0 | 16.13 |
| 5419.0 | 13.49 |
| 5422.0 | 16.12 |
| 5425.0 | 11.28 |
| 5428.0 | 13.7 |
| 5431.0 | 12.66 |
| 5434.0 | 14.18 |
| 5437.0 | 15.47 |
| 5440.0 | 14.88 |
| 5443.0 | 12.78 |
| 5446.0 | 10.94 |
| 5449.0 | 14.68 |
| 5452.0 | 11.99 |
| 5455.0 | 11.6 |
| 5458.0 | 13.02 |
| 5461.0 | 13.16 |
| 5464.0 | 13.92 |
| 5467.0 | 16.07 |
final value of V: 14.5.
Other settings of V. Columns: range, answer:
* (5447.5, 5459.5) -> 12.8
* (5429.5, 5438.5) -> 14.1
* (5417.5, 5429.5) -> 13.6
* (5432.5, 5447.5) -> 13.7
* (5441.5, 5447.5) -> 11.9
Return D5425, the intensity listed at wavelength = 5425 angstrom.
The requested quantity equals 11.28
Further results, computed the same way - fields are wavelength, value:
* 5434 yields 14.18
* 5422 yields 16.12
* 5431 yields 12.66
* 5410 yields 13.8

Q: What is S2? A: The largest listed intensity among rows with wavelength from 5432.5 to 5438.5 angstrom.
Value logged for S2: 15.47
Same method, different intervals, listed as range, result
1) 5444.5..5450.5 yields 14.68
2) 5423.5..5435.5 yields 14.18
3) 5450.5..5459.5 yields 13.02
